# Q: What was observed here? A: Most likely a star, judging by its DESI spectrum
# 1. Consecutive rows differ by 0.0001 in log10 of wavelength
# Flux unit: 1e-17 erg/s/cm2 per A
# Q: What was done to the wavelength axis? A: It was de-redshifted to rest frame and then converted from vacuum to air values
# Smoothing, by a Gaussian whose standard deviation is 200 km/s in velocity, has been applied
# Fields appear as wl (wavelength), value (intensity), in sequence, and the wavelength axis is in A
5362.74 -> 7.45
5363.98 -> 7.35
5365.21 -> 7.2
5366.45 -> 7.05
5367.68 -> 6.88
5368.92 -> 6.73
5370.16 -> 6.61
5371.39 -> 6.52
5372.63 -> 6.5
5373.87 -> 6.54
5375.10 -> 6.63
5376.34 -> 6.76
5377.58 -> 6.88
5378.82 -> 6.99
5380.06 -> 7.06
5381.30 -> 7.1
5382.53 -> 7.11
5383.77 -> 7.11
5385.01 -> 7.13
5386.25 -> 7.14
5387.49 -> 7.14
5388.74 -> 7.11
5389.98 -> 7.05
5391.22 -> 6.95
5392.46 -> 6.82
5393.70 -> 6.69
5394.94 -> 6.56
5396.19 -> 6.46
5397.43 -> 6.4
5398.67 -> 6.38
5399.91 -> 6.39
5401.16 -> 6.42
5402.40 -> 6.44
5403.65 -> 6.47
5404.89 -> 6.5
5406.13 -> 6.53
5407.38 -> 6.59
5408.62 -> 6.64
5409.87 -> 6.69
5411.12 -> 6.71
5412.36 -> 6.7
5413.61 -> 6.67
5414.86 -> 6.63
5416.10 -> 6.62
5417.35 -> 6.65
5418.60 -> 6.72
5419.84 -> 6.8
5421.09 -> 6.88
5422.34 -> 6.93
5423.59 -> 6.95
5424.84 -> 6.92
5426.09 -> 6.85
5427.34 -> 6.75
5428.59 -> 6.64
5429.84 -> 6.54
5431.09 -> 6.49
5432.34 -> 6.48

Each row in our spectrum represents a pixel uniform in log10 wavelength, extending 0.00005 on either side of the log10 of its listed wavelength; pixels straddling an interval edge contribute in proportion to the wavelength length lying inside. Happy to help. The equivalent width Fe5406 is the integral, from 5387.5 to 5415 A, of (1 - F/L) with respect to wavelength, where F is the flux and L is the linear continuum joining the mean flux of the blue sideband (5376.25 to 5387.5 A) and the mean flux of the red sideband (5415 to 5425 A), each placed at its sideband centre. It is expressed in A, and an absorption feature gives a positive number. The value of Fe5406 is 1.13 A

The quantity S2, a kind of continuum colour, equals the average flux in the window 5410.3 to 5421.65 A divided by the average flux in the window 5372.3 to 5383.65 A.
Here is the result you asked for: 1.0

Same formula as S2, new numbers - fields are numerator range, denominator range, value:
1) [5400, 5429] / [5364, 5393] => 0.96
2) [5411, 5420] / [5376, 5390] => 0.95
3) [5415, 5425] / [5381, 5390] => 0.96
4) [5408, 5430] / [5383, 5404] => 1.00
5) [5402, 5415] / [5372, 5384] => 0.96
